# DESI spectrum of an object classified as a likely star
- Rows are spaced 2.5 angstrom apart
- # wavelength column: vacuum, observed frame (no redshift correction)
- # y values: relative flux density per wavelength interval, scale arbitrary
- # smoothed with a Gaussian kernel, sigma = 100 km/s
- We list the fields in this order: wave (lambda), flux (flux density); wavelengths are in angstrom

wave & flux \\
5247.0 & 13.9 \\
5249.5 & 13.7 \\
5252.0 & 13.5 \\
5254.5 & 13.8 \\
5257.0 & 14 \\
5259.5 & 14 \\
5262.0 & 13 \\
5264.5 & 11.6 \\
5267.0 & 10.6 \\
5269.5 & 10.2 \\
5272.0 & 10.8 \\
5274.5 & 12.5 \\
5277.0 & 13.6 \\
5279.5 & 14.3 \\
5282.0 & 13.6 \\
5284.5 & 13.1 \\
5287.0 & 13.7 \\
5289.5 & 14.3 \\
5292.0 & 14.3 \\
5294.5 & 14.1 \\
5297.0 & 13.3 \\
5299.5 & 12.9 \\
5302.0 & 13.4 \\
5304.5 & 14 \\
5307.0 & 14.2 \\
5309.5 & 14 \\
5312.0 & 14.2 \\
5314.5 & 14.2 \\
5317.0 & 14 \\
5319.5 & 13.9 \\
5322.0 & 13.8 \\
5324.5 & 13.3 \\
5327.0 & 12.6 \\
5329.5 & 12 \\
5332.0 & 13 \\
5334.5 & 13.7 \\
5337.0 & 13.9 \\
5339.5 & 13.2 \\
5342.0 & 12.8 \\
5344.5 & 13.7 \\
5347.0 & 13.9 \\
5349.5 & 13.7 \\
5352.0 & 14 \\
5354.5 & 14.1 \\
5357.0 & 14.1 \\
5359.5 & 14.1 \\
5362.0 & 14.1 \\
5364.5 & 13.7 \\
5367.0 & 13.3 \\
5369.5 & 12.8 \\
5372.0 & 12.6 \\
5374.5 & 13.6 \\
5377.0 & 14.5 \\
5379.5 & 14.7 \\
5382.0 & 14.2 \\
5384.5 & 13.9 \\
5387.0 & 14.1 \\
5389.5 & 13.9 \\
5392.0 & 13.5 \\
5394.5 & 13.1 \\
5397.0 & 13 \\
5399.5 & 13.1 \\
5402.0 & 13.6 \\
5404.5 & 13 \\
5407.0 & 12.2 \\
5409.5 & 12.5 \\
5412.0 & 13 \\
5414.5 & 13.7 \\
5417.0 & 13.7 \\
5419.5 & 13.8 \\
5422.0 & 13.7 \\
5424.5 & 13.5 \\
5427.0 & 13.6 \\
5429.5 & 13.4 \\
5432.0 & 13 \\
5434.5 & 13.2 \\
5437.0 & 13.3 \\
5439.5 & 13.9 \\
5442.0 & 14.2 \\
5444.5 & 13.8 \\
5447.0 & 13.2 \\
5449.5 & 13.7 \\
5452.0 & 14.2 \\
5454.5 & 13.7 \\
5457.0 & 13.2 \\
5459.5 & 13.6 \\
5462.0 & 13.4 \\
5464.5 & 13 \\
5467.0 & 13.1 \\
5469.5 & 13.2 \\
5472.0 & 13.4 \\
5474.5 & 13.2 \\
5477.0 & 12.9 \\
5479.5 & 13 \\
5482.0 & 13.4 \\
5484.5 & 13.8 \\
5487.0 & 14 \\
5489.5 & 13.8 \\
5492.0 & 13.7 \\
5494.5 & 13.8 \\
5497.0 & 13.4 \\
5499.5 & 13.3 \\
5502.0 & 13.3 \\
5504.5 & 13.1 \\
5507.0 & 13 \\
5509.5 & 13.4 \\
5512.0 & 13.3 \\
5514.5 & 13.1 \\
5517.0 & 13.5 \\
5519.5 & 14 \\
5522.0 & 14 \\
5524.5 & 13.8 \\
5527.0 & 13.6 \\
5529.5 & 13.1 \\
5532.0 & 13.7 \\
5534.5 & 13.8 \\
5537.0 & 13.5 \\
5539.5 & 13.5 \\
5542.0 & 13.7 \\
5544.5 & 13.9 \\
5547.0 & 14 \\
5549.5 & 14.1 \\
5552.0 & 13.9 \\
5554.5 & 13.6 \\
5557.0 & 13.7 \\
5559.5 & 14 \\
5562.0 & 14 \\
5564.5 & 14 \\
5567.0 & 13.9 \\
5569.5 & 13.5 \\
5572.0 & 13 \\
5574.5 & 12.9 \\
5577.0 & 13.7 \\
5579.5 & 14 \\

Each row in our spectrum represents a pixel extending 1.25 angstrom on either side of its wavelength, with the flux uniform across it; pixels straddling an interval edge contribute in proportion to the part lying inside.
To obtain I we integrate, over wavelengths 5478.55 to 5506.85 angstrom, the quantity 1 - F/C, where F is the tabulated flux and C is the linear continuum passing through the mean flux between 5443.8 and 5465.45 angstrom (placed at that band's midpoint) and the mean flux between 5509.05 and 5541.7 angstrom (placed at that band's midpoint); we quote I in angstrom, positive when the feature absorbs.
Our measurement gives 0.1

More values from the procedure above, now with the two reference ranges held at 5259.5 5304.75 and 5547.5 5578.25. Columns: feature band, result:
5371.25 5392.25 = -1.1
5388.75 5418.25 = 0.2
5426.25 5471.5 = -0.3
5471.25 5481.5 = 0.3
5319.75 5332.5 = 0.1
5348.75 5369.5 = -1.0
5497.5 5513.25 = 0.4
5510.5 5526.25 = 0.0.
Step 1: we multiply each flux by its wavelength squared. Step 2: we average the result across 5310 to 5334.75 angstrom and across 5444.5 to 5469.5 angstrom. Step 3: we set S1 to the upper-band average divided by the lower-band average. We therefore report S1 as 1.0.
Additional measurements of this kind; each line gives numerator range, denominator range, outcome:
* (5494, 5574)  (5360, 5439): 1.06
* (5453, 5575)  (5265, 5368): 1.09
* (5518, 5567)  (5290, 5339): 1.10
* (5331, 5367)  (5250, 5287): 1.10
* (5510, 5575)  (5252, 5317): 1.13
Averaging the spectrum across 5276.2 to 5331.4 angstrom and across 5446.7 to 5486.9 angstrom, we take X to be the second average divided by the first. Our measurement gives 0.98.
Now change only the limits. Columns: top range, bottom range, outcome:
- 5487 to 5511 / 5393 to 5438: 1.02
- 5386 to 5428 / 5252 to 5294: 1.03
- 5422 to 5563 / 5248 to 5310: 1.03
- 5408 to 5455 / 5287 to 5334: 0.99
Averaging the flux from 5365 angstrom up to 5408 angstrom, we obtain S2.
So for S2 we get 13.5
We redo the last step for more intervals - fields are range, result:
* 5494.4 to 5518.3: 13.3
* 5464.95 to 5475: 13.2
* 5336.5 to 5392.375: 13.8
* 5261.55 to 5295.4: 12.8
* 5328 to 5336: 12.9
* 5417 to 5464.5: 13.6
